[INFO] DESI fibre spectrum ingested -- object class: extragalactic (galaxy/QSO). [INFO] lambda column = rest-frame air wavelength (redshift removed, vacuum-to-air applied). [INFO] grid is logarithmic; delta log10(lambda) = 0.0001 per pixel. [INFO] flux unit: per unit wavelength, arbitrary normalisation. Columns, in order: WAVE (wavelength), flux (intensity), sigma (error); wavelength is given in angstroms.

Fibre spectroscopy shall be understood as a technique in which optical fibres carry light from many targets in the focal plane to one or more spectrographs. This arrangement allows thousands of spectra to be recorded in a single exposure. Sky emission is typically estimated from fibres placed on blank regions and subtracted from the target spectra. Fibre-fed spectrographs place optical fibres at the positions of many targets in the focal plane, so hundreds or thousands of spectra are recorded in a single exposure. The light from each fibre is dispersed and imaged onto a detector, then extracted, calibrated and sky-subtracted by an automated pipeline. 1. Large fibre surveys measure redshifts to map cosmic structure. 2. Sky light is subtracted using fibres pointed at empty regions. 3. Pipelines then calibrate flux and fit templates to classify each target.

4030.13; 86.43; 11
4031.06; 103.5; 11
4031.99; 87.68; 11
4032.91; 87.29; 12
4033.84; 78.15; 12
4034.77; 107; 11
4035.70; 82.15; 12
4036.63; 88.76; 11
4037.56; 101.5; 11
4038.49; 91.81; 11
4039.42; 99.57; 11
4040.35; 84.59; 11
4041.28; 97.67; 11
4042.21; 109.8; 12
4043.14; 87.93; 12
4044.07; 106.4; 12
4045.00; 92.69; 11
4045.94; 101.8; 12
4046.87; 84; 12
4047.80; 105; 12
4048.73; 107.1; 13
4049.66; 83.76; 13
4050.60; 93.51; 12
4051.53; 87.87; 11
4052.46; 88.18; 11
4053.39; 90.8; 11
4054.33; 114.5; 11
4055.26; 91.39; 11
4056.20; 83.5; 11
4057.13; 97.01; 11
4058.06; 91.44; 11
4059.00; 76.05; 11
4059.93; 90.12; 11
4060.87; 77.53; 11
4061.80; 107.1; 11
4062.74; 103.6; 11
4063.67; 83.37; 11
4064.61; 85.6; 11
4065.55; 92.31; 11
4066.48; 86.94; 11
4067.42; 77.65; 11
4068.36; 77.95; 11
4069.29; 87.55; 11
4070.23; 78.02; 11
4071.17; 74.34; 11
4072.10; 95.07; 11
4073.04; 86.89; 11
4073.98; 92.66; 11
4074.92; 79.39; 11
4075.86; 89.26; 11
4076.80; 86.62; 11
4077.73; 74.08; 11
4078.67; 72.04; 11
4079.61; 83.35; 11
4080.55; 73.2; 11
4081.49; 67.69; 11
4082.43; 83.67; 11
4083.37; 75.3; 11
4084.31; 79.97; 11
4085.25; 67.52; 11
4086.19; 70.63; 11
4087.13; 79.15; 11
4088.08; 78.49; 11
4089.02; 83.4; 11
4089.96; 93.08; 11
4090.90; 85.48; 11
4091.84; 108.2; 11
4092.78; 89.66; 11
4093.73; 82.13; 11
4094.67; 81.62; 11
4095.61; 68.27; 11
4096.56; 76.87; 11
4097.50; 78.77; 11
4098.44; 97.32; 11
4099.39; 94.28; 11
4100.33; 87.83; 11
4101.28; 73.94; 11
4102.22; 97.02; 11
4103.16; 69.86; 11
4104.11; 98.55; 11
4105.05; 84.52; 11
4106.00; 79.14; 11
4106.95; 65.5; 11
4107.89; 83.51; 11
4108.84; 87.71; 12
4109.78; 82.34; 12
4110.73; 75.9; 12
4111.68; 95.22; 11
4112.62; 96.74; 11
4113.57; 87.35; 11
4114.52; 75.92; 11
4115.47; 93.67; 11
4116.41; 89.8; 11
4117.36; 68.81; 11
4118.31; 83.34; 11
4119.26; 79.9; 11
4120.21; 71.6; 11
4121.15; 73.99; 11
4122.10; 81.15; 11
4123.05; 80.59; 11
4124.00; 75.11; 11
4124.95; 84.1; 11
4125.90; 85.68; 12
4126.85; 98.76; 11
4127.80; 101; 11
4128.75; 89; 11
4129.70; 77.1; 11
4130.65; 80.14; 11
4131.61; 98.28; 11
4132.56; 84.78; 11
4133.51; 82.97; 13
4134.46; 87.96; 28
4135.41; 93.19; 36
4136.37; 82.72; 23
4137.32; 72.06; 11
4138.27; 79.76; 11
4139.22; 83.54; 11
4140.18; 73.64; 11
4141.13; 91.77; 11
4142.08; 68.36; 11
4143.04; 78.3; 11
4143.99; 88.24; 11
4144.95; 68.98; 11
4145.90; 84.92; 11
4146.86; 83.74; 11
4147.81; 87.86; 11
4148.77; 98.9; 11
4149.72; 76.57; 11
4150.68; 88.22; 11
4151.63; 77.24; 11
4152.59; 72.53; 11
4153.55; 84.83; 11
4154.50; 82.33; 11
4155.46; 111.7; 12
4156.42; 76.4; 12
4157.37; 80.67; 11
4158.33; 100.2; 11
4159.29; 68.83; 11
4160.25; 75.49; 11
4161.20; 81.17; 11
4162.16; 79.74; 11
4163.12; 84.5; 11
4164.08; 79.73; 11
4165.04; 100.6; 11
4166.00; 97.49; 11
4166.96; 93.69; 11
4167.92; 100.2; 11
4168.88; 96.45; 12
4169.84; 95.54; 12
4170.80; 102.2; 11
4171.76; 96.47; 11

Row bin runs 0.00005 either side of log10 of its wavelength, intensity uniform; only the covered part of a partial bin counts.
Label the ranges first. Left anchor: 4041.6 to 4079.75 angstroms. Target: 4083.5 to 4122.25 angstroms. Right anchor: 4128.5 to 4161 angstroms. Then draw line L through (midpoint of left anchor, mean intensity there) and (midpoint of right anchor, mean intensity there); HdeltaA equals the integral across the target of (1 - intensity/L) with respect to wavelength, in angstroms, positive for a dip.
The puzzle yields 1.6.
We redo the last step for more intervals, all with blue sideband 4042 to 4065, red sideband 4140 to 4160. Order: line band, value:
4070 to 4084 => 1.6 angstroms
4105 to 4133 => 0.9 angstroms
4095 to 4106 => 0.5 angstroms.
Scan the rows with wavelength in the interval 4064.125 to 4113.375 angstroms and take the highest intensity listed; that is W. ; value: 108.2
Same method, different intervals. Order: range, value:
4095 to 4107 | 98.55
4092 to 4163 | 111.7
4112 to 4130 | 101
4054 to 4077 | 114.5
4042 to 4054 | 109.8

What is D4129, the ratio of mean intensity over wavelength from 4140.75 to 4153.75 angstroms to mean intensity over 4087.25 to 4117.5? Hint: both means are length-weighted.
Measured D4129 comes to 0.97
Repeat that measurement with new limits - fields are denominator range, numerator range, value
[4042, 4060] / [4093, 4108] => 0.88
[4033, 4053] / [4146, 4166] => 0.90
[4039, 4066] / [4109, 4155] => 0.89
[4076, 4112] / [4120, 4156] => 1.02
